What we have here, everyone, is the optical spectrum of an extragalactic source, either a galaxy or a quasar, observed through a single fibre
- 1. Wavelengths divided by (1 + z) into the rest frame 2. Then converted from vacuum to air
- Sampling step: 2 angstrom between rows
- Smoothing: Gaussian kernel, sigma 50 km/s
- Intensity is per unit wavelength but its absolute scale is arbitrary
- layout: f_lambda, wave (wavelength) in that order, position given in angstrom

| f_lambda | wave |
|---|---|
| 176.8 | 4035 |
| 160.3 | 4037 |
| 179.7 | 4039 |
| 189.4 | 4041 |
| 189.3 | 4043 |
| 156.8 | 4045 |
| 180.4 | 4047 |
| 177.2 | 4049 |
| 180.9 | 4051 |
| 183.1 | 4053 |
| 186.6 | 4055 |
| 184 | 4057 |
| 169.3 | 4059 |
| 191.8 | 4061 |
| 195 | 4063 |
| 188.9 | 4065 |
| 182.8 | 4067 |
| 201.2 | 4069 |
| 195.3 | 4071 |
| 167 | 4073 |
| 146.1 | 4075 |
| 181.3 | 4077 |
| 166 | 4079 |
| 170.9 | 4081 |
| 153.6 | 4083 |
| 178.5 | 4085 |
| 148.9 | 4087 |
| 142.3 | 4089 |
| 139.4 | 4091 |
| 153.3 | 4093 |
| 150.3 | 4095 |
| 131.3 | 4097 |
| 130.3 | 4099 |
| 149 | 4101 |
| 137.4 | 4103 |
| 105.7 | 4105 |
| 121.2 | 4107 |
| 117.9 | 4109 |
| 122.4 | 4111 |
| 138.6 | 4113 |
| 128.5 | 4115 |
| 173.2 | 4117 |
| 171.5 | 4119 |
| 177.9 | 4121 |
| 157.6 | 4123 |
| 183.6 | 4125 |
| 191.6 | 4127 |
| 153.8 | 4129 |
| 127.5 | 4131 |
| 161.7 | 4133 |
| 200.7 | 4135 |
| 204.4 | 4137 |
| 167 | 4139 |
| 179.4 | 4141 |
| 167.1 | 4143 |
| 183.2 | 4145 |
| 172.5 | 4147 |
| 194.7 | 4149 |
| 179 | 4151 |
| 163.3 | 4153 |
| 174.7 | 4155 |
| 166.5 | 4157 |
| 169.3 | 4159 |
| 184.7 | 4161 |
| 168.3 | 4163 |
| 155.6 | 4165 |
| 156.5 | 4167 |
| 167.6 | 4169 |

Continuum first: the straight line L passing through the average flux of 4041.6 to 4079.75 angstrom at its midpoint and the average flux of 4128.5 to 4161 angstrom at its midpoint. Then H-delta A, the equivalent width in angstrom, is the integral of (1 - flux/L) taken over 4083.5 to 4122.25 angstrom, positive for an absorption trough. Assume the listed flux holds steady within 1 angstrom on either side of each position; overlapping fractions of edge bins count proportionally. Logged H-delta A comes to 7.4 angstrom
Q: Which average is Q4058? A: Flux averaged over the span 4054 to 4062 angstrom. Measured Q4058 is 183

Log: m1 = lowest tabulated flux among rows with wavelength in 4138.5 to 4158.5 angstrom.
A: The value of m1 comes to 163.3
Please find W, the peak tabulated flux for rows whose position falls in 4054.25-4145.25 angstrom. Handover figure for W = 204.4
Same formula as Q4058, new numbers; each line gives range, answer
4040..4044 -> 189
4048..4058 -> 182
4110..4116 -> 130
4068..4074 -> 188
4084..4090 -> 157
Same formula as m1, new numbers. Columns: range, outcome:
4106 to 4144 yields 117.9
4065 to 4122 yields 105.7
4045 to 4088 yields 146.1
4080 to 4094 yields 139.4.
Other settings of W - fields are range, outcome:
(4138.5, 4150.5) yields 194.7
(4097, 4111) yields 149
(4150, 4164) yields 184.7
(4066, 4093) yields 201.2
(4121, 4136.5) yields 200.7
